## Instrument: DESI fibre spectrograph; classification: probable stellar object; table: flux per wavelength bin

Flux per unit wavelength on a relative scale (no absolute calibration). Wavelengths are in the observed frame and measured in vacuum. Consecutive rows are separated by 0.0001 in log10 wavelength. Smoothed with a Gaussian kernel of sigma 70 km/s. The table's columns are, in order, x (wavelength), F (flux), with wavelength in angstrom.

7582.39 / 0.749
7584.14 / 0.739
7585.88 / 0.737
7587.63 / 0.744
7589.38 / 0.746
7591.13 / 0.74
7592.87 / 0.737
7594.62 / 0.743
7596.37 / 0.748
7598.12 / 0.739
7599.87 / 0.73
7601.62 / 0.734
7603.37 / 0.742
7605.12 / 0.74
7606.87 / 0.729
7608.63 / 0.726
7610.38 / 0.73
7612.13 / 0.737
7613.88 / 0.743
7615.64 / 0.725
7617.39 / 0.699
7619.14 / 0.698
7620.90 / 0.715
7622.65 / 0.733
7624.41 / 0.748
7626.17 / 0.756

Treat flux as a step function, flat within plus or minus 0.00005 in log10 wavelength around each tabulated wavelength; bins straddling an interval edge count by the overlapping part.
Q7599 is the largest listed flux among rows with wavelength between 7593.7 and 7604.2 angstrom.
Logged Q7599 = 0.748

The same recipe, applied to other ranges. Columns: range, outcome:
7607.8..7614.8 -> 0.743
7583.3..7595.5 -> 0.746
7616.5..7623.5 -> 0.733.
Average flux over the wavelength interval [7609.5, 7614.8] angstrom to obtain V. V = 0.737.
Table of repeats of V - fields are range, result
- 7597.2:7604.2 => 0.736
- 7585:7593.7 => 0.741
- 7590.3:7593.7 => 0.74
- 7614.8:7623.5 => 0.715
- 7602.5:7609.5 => 0.734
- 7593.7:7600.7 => 0.74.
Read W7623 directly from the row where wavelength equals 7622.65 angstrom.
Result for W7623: 0.733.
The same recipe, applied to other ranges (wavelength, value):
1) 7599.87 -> 0.73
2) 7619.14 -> 0.698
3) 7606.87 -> 0.729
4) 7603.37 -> 0.742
